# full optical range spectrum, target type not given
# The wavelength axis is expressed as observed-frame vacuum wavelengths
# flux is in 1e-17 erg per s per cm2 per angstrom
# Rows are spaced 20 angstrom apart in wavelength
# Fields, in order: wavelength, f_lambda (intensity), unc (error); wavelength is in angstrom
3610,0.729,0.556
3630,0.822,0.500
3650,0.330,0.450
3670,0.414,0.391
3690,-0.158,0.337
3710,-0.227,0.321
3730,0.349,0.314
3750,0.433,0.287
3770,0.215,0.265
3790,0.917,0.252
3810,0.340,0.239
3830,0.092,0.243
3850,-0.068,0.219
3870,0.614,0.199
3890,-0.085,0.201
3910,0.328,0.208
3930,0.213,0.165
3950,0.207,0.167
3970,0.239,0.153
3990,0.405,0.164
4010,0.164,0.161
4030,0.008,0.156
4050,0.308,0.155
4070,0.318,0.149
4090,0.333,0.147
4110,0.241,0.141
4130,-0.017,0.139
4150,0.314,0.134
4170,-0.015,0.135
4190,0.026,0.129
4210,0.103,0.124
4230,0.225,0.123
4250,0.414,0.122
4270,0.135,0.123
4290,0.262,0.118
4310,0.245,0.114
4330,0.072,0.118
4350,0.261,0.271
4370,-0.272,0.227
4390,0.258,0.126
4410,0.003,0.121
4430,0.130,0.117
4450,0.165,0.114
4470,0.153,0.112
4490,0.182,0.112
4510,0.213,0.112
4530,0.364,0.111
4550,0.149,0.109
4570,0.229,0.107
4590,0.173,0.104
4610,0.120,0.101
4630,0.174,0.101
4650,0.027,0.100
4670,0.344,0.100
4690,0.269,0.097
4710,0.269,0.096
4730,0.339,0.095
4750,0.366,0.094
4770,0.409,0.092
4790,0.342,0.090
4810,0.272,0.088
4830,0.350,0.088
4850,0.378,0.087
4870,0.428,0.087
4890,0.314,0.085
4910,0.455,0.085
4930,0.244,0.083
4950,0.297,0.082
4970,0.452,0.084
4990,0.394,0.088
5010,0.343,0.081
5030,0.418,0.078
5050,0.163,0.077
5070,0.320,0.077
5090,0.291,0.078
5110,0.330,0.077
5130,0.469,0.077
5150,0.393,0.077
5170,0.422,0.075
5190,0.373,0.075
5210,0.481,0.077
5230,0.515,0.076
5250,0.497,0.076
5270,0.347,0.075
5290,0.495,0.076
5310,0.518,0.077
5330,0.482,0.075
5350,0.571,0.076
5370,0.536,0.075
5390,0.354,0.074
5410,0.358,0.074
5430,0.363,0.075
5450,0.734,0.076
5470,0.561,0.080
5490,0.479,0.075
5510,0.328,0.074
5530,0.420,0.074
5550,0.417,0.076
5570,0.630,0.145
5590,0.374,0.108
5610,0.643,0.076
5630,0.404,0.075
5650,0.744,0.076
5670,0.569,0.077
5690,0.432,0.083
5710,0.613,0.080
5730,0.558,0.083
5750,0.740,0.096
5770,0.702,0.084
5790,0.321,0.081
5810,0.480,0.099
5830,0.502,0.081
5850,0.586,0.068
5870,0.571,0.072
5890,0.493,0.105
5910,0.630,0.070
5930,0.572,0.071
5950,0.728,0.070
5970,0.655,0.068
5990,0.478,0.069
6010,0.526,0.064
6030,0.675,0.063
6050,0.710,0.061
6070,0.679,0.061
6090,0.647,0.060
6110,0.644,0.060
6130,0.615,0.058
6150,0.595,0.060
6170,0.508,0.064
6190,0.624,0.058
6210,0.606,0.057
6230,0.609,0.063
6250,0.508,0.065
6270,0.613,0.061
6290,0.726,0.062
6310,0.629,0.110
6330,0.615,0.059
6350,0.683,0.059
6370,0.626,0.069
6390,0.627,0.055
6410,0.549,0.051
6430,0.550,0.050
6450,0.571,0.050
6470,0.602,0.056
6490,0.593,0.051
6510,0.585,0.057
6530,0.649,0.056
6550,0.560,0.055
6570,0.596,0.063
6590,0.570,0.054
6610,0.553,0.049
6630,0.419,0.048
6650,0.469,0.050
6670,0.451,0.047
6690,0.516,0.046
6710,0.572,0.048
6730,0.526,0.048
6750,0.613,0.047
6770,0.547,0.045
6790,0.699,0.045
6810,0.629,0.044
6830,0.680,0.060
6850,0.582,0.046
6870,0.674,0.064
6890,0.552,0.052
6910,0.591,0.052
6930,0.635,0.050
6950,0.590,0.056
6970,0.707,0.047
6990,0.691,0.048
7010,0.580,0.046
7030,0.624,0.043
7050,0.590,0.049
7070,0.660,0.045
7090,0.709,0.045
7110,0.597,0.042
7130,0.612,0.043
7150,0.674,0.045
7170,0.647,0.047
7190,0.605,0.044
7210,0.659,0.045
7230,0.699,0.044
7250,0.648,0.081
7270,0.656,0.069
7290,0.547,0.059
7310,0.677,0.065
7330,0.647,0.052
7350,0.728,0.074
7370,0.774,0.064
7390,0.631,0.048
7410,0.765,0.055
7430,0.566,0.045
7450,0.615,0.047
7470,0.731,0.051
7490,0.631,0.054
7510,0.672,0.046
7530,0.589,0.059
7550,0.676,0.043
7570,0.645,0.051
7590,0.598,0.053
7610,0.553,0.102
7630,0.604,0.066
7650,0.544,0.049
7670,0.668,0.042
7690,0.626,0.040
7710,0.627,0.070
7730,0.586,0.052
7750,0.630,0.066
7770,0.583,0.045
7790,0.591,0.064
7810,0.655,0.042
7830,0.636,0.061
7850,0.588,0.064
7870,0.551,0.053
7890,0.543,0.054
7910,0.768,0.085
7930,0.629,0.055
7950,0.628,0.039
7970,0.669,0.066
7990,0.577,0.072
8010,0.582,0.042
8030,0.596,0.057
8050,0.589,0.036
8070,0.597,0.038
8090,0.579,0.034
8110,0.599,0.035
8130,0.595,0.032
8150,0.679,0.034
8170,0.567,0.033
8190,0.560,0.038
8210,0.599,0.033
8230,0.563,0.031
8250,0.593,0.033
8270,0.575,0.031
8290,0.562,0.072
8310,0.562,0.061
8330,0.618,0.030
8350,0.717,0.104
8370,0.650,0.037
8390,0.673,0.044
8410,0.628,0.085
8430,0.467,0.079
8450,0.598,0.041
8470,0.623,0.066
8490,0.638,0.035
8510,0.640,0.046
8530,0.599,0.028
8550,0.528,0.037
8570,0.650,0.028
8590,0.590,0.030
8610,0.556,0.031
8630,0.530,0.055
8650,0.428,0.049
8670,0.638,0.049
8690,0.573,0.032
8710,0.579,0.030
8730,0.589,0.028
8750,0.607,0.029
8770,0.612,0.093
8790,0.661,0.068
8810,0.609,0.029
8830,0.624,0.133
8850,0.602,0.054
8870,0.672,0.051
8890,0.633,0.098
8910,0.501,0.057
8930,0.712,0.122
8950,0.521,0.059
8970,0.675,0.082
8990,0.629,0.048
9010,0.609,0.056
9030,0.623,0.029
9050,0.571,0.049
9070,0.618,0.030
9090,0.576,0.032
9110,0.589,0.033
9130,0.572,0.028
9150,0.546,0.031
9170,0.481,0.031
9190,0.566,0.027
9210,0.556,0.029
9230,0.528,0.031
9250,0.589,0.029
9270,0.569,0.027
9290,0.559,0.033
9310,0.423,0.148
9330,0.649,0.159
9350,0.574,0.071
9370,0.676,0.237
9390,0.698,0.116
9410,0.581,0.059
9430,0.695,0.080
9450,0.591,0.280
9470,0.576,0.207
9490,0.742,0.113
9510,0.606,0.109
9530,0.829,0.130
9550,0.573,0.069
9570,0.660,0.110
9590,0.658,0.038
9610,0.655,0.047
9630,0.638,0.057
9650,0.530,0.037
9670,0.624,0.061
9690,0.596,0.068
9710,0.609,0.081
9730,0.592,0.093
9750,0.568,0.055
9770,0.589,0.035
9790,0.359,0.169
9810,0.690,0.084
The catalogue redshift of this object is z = 0.28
